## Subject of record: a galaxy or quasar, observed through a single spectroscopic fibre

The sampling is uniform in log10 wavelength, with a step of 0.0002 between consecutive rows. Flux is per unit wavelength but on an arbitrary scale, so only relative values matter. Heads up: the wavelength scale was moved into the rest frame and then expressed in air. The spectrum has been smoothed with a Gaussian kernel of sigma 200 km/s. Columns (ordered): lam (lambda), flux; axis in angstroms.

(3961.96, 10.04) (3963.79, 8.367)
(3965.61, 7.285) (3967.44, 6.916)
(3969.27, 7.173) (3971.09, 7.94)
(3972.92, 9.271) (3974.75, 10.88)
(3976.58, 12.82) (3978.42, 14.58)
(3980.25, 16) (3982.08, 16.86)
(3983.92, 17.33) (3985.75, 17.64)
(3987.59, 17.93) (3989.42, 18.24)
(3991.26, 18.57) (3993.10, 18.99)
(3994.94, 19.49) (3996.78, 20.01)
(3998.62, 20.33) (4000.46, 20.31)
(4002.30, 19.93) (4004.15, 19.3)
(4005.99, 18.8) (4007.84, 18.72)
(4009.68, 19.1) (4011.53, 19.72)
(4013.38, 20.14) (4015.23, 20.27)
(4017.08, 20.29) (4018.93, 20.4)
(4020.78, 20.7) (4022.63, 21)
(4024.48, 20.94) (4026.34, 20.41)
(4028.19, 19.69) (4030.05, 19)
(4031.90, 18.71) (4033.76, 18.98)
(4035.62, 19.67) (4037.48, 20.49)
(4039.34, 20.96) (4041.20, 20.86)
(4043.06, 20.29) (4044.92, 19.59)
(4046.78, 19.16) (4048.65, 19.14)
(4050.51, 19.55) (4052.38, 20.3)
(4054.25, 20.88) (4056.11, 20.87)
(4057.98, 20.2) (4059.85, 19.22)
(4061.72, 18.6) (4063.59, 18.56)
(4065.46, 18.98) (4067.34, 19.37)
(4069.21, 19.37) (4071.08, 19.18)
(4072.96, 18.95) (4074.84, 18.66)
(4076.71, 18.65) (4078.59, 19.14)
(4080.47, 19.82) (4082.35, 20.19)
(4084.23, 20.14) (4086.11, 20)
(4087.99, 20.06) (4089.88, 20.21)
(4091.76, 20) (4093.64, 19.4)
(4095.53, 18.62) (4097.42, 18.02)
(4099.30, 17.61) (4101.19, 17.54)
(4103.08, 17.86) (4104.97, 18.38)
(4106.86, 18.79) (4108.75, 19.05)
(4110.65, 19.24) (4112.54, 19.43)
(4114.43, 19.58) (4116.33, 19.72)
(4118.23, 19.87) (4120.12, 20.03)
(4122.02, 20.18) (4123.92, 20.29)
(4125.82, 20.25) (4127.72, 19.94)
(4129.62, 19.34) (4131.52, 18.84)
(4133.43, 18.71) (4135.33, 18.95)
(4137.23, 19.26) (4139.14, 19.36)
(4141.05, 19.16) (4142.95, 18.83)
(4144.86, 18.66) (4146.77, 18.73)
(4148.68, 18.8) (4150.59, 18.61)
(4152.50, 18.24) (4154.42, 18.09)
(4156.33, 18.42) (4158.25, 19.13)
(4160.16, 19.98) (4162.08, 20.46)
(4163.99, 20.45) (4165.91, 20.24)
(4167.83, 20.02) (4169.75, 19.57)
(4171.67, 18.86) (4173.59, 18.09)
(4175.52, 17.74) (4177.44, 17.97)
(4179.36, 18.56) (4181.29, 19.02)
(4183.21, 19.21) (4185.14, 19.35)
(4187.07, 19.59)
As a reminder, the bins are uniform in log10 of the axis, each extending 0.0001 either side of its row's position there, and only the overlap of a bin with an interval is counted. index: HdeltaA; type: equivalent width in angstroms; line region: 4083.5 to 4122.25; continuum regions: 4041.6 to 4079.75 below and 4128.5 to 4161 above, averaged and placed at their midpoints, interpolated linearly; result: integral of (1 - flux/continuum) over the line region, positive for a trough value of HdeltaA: -0.06 angstroms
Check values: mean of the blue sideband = 19.5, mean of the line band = 19.2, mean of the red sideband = 18.9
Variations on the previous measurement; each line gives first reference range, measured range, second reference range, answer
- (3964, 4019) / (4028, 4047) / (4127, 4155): -2.9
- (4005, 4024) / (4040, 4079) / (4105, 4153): 0.3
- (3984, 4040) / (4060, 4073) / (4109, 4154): 0.3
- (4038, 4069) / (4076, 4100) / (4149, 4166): 0.2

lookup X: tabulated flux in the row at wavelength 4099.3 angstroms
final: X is 17.61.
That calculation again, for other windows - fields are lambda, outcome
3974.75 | 10.88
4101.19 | 17.54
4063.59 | 18.56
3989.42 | 18.24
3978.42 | 14.58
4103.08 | 17.86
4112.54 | 19.43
